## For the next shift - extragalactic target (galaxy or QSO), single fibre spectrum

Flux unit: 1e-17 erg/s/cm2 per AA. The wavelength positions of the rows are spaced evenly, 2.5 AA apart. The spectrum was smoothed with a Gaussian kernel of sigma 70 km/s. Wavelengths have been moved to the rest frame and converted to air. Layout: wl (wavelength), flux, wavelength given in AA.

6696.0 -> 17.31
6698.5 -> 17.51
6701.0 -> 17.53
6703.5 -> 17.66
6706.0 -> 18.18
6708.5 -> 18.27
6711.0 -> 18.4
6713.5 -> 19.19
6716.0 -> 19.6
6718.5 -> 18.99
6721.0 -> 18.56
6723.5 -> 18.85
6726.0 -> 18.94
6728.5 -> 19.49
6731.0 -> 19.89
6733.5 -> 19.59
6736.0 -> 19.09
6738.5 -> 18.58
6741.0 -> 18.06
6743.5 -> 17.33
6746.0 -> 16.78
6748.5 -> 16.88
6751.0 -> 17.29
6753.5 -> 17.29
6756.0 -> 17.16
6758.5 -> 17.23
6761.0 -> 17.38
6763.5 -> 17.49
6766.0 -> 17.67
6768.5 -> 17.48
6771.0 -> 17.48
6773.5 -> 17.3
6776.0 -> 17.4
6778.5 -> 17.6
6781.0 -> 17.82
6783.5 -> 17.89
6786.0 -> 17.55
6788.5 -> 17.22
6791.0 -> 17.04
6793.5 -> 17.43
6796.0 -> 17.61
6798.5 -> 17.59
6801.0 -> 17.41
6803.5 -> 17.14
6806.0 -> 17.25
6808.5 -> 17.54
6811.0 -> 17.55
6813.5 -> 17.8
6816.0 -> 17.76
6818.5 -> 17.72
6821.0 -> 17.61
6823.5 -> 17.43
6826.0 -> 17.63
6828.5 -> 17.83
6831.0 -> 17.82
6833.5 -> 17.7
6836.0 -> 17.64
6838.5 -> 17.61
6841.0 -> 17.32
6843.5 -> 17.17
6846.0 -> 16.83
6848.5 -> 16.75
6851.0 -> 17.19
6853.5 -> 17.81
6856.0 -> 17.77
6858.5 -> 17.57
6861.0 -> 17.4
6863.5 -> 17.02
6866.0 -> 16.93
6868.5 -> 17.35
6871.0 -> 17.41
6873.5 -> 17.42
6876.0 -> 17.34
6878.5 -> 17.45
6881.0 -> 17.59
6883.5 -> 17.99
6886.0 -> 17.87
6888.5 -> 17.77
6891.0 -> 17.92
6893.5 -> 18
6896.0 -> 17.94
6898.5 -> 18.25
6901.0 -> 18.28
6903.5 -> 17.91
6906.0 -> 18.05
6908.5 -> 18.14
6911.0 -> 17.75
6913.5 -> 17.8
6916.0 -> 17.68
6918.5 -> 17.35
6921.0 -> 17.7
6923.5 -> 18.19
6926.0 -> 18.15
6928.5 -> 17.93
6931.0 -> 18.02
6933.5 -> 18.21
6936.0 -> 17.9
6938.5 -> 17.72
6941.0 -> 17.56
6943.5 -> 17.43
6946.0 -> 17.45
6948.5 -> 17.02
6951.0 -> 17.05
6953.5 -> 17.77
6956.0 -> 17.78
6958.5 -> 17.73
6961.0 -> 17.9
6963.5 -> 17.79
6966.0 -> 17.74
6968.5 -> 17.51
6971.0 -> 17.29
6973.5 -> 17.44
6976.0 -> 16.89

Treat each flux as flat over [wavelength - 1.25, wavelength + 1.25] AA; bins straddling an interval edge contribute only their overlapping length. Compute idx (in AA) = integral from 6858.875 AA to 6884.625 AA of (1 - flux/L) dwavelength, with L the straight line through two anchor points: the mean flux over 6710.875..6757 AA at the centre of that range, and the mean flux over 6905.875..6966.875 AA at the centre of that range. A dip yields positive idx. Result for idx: 0.8 AA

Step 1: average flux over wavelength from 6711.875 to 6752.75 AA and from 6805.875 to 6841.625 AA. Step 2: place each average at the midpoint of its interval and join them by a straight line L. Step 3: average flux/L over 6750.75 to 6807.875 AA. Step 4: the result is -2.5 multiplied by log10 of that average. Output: 0.040 mag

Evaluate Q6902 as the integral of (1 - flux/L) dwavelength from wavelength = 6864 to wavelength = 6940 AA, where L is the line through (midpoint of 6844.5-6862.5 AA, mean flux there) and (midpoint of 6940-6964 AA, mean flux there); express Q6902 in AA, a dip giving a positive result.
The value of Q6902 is -1.6 AA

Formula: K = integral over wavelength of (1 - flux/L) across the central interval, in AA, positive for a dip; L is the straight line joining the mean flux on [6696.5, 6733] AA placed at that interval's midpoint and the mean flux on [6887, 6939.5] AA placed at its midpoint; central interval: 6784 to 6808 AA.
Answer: 1.3 AA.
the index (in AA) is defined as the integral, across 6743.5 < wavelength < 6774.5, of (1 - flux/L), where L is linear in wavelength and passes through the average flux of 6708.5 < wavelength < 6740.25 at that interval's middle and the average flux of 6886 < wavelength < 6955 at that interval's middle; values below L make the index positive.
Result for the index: 2.5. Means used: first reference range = 19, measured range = 17.3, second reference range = 17.8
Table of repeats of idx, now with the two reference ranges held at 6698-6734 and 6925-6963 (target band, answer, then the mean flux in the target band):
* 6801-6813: 0.6 AA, 17.4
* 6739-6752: 0.9 AA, 17.3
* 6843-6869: 1.2 AA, 17.3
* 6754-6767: 0.8 AA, 17.4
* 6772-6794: 1.1 AA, 17.5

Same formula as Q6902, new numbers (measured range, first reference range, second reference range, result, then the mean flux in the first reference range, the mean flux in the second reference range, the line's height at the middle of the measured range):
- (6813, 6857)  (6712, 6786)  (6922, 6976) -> 0.95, 18.1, 17.7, 17.9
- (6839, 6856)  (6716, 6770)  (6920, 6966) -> 0.65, 18.1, 17.7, 17.9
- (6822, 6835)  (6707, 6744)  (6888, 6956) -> 0.46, 18.9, 17.8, 18.3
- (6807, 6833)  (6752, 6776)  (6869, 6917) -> -0.14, 17.4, 17.8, 17.6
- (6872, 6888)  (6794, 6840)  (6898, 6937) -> 0.18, 17.6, 18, 17.8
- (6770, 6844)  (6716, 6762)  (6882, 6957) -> 2.22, 18.2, 17.8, 18.1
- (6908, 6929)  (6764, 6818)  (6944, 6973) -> -0.37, 17.5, 17.5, 17.5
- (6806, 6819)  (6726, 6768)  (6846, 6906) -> 0.11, 18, 17.6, 17.8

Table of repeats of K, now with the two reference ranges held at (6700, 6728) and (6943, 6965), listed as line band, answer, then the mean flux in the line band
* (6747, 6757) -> 0.7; 17.1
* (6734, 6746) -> 0.2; 18.2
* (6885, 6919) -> -0.3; 17.9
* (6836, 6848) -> 0.5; 17.2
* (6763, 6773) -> 0.5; 17.5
